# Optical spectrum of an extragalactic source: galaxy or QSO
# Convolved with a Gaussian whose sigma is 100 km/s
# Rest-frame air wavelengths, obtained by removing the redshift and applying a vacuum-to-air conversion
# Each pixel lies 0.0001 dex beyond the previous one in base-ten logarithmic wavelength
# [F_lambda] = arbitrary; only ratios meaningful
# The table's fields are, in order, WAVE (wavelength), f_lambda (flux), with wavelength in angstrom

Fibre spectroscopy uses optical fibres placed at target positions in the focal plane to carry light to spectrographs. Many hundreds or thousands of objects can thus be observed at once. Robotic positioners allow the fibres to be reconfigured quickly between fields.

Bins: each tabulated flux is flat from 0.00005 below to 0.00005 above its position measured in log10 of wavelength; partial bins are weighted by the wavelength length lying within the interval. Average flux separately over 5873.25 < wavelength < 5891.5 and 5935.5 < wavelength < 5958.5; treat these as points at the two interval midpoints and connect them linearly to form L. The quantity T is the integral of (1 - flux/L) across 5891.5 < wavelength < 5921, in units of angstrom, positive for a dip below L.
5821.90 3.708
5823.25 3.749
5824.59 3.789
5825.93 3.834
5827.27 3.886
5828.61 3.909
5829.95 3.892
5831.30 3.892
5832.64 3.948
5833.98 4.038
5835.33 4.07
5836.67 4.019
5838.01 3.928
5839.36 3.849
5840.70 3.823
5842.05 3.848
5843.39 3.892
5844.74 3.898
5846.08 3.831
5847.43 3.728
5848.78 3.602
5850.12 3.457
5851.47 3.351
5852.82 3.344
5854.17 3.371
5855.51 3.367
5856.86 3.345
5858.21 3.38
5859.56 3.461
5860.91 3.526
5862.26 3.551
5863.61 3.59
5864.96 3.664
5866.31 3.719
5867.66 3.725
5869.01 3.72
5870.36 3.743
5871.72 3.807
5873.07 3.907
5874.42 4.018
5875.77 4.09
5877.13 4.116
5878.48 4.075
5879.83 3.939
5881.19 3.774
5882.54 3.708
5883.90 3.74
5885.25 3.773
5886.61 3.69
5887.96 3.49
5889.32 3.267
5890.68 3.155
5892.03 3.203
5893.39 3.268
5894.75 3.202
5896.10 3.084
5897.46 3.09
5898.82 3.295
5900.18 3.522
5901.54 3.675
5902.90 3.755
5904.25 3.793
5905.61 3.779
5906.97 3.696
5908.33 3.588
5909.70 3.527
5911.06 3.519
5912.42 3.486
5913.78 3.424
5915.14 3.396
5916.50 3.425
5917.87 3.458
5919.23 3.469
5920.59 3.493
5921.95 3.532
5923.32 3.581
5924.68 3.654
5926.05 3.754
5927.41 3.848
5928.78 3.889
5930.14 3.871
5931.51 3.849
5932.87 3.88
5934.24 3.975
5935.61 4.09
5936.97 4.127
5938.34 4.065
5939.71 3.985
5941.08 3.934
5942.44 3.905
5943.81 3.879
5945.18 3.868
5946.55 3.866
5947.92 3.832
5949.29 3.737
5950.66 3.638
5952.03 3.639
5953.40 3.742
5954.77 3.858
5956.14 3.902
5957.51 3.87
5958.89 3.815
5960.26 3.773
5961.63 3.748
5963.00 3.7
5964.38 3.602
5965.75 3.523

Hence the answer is 2.6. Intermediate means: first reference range 3.76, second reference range 3.87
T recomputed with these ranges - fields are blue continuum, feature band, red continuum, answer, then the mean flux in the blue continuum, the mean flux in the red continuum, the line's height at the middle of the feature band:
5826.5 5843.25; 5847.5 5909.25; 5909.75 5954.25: 4.1 angstrom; 3.92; 3.74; 3.84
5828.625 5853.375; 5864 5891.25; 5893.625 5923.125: -0.9 angstrom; 3.81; 3.48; 3.63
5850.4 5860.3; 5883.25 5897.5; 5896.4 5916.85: 0.4 angstrom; 3.38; 3.52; 3.48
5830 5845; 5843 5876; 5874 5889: 2.1 angstrom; 3.93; 3.84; 3.88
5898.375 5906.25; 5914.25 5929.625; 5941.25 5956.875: 0.5 angstrom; 3.65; 3.81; 3.72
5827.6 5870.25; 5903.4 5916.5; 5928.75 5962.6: 0.8 angstrom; 3.7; 3.87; 3.81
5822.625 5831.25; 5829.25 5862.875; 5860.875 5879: 1.2 angstrom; 3.85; 3.81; 3.83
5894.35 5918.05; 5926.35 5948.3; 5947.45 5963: -1.5 angstrom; 3.49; 3.77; 3.67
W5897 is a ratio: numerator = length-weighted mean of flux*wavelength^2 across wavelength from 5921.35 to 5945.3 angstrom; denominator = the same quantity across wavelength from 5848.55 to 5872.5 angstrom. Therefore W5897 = 1.1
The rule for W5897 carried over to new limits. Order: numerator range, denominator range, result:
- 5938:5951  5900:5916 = 1.09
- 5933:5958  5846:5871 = 1.13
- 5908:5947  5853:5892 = 1.04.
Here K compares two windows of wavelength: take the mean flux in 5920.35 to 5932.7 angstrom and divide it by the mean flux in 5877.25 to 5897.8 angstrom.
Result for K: 1.1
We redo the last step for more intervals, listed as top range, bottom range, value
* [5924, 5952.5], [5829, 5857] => 1.03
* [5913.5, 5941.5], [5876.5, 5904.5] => 1.06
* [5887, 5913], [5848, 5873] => 0.97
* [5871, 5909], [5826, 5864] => 0.98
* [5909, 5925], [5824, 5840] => 0.89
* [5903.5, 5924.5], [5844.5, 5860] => 1.01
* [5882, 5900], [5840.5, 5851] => 0.90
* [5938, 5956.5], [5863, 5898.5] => 1.06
